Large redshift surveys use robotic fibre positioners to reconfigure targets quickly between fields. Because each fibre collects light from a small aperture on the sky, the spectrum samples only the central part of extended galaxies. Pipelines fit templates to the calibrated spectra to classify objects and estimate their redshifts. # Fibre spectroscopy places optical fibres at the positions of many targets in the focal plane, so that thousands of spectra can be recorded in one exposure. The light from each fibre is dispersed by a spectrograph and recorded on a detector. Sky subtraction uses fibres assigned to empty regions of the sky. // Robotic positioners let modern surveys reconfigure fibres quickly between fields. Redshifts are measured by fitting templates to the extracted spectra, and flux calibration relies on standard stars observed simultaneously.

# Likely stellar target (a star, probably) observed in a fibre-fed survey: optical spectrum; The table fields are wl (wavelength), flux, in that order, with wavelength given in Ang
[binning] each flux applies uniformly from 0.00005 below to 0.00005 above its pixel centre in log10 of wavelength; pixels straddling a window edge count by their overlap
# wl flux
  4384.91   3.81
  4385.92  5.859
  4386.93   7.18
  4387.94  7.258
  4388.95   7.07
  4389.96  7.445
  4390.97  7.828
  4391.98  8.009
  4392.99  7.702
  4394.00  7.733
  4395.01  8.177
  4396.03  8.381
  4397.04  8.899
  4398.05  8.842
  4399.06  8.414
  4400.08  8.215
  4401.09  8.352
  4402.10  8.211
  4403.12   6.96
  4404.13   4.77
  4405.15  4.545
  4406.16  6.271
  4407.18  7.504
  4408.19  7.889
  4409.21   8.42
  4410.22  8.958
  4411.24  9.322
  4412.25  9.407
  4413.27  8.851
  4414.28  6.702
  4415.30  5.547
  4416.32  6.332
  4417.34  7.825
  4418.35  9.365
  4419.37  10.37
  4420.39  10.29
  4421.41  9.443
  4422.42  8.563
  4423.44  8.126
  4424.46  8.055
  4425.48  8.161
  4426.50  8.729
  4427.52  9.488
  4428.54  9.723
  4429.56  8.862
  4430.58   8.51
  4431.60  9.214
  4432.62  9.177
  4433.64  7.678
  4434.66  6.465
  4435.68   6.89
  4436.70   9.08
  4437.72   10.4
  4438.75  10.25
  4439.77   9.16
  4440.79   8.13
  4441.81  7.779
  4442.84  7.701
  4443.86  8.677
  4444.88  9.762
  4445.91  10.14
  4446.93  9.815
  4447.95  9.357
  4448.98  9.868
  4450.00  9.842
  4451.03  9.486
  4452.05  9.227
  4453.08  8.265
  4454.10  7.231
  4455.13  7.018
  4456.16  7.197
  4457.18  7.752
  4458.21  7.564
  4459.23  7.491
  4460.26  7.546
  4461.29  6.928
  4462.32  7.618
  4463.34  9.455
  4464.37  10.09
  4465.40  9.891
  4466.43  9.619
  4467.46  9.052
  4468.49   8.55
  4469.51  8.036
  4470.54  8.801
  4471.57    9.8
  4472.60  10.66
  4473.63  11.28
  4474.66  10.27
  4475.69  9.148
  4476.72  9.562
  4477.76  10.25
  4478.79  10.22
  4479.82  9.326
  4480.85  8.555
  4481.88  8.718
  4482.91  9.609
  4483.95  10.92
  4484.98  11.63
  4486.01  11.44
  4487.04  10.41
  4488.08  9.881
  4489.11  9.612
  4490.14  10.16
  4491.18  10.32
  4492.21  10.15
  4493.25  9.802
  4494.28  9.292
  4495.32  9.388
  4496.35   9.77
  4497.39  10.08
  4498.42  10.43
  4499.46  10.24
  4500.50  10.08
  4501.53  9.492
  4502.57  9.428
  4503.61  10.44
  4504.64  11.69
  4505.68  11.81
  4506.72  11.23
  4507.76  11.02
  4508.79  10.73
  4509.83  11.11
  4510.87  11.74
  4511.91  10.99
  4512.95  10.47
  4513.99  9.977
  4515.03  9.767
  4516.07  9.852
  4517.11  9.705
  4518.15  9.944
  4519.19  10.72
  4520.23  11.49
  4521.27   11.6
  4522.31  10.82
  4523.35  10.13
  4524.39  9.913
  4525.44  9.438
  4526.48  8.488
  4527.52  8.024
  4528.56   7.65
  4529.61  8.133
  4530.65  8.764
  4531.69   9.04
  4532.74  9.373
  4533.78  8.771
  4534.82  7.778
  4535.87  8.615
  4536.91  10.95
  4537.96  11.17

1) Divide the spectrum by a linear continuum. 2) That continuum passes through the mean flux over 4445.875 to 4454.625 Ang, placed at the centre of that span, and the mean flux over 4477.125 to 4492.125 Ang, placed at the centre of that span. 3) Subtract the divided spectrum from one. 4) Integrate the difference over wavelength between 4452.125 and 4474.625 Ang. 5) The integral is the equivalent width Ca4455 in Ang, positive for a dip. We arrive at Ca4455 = 2.2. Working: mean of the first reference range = 9.2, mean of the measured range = 8.61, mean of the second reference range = 10.1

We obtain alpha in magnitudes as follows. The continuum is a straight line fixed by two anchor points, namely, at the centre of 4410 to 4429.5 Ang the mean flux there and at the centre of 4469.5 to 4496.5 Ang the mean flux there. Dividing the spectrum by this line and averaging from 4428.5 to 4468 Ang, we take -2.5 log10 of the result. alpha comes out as 0.06 mag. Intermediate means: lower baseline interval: 8.59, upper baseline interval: 9.93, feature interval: 8.65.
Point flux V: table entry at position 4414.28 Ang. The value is 6.702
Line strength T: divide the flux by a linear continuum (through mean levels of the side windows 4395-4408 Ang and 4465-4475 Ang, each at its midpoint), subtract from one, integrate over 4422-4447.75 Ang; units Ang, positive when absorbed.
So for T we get -0.7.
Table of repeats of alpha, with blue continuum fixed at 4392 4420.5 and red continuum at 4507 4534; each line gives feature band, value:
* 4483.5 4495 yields -0.10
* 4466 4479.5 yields -0.06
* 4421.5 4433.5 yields -0.06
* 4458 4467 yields 0.05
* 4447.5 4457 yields 0.02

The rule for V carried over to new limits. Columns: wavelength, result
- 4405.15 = 4.545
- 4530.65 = 8.764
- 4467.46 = 9.052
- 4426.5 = 8.729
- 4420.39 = 10.29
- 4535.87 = 8.615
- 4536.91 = 10.95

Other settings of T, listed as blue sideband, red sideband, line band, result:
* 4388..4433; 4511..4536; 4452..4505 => -2.2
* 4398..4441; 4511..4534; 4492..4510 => -1.7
